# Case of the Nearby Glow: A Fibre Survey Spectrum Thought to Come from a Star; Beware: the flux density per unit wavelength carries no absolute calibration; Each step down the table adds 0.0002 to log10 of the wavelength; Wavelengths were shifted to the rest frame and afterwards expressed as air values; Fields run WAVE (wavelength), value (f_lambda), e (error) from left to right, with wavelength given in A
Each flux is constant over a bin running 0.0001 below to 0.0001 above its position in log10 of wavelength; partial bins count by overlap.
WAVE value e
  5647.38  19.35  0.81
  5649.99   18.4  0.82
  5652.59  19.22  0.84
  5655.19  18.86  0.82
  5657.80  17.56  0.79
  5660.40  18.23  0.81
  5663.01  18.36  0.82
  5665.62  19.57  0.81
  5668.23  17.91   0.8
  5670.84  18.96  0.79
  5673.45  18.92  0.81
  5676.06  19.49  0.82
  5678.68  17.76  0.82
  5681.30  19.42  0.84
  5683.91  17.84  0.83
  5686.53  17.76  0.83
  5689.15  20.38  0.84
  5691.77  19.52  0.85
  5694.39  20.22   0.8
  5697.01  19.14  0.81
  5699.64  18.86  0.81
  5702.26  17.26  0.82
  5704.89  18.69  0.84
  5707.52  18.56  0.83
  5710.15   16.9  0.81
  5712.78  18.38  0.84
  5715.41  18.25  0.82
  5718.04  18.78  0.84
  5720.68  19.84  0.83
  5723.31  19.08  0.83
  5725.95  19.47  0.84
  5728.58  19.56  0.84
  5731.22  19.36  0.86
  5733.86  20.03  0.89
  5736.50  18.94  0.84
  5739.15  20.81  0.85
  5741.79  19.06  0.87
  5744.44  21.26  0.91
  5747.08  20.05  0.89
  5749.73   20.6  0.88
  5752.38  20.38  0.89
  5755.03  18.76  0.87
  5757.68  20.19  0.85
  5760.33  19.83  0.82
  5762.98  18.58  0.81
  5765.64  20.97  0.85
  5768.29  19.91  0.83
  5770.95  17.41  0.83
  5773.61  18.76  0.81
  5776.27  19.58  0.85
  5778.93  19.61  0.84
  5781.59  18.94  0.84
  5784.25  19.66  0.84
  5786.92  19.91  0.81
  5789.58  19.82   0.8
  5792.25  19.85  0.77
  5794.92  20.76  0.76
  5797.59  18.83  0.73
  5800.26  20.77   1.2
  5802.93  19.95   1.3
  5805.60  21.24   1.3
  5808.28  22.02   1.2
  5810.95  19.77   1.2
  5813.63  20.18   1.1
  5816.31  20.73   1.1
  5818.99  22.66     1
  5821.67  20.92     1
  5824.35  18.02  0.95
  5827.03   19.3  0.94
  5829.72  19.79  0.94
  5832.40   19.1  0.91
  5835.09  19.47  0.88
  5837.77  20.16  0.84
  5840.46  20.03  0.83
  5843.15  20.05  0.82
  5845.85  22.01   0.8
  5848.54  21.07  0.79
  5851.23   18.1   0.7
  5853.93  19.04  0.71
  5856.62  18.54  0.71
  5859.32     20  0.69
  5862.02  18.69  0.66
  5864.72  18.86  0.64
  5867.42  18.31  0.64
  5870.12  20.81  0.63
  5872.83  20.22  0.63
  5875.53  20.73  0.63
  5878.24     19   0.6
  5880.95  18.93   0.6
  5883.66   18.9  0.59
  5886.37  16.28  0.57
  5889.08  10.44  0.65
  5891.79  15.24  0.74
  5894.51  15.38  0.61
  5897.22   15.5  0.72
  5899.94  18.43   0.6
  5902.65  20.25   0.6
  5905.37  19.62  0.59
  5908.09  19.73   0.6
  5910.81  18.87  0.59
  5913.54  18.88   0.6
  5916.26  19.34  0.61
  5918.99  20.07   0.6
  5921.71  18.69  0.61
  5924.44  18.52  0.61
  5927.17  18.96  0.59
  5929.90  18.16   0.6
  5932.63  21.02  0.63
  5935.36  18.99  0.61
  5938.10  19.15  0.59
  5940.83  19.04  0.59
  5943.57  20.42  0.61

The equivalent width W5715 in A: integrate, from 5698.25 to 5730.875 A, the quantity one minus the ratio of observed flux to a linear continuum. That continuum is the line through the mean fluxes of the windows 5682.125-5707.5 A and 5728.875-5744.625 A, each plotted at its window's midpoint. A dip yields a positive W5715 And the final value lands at 1.1 A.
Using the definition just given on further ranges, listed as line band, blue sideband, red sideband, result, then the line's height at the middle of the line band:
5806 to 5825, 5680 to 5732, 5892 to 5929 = -2.09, 18.7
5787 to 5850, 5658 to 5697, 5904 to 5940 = -3.97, 19.1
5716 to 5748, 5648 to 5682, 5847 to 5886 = -1.31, 18.9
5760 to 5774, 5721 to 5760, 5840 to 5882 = 0.39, 19.8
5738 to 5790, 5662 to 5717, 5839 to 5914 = -2.89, 18.7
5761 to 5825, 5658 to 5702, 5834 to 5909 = -4.18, 18.7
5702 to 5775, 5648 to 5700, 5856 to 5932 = -2.33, 18.7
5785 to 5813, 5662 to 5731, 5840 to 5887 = -1.56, 19.2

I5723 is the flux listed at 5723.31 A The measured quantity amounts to 19.08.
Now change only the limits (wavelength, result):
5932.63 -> 21.02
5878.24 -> 19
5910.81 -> 18.87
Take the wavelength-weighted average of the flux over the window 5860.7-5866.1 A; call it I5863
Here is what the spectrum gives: 18.8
